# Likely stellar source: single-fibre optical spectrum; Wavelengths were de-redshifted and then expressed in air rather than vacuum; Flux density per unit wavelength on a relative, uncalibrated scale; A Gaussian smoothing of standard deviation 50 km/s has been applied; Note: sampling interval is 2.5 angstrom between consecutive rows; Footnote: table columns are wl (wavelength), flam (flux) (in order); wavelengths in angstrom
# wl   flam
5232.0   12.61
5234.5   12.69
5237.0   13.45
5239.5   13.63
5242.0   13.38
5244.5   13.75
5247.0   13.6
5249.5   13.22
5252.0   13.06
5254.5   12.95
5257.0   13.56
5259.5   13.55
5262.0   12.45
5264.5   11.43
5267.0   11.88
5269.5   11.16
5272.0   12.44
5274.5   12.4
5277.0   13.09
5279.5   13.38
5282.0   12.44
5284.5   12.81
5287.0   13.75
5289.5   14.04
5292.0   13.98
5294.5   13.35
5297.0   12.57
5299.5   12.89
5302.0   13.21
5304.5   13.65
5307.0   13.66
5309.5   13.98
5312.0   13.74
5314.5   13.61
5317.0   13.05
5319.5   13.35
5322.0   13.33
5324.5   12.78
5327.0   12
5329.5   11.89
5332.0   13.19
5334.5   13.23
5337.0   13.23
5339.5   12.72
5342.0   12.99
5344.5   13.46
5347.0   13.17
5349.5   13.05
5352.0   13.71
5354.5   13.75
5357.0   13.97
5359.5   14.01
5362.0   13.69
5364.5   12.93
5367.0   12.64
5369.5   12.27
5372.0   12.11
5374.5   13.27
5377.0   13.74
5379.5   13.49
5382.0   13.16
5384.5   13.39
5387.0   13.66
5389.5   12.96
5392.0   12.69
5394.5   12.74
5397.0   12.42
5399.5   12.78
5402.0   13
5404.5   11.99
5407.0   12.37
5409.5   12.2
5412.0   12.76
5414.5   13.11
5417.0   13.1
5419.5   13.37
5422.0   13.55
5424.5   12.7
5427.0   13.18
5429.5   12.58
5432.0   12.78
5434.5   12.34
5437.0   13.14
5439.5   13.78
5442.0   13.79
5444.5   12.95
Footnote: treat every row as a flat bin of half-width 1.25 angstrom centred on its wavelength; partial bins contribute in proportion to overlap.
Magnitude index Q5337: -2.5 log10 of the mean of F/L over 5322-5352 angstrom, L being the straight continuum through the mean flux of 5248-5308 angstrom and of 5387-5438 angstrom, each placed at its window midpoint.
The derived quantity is 0.00 mag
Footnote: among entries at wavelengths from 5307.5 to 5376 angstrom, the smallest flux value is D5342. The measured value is 11.89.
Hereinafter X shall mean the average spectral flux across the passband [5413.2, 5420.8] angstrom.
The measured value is 13.2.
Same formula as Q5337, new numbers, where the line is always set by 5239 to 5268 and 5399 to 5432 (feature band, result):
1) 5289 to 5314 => -0.04 mag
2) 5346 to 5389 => -0.03 mag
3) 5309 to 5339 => -0.01 mag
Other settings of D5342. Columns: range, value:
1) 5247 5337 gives 11.16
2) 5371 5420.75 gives 11.99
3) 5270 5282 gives 12.4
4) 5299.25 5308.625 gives 12.89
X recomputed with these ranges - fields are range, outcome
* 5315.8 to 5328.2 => 12.9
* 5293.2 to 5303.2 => 13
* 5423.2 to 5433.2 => 12.8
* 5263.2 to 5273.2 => 11.7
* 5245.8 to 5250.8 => 13.4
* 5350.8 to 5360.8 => 13.9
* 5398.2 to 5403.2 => 12.9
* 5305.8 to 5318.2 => 13.6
